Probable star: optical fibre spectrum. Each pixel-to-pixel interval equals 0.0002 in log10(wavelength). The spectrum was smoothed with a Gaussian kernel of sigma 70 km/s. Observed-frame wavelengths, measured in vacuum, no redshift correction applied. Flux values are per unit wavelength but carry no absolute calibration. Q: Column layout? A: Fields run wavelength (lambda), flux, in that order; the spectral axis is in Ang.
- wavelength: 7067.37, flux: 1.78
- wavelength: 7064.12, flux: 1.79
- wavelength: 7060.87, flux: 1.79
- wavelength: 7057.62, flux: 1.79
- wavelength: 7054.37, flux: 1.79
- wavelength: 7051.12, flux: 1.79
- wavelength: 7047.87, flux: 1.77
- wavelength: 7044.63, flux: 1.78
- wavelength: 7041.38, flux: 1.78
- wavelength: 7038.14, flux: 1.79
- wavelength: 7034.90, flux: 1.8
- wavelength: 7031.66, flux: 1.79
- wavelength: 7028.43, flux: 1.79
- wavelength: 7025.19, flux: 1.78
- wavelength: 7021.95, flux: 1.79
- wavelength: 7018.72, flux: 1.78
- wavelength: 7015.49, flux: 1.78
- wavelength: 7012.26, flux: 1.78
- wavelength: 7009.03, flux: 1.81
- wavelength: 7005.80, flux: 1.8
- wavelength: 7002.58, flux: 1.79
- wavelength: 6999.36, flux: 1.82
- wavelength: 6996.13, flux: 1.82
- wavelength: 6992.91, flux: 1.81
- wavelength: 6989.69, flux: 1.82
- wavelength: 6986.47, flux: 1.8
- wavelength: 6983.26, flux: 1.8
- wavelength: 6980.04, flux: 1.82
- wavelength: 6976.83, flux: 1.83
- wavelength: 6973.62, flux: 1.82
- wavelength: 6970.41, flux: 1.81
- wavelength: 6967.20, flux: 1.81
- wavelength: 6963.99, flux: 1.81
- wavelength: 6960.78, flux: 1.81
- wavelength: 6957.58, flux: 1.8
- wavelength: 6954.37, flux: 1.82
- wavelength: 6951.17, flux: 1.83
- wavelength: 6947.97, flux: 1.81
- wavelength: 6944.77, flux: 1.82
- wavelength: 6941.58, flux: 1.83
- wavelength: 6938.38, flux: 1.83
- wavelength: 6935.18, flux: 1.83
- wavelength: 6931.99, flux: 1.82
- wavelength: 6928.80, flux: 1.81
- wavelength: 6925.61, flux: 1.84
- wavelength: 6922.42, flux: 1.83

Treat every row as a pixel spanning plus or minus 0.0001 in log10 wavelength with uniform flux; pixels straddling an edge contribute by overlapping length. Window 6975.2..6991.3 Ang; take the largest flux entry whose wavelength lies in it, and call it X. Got 1.83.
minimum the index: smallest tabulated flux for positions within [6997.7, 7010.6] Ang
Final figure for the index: 1.79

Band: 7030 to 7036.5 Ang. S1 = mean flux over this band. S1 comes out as 1.8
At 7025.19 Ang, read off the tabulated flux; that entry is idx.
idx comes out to 1.78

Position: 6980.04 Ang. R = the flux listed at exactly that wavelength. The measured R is 1.82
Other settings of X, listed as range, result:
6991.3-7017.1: 1.82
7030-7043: 1.8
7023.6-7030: 1.79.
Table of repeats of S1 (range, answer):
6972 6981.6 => 1.82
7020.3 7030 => 1.79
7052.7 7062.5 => 1.79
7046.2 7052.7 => 1.78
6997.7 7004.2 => 1.81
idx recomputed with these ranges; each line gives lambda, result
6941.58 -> 1.83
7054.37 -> 1.79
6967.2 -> 1.81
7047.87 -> 1.77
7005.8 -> 1.8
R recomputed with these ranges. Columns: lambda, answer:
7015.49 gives 1.78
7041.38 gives 1.78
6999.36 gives 1.82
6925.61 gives 1.84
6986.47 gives 1.8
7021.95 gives 1.79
